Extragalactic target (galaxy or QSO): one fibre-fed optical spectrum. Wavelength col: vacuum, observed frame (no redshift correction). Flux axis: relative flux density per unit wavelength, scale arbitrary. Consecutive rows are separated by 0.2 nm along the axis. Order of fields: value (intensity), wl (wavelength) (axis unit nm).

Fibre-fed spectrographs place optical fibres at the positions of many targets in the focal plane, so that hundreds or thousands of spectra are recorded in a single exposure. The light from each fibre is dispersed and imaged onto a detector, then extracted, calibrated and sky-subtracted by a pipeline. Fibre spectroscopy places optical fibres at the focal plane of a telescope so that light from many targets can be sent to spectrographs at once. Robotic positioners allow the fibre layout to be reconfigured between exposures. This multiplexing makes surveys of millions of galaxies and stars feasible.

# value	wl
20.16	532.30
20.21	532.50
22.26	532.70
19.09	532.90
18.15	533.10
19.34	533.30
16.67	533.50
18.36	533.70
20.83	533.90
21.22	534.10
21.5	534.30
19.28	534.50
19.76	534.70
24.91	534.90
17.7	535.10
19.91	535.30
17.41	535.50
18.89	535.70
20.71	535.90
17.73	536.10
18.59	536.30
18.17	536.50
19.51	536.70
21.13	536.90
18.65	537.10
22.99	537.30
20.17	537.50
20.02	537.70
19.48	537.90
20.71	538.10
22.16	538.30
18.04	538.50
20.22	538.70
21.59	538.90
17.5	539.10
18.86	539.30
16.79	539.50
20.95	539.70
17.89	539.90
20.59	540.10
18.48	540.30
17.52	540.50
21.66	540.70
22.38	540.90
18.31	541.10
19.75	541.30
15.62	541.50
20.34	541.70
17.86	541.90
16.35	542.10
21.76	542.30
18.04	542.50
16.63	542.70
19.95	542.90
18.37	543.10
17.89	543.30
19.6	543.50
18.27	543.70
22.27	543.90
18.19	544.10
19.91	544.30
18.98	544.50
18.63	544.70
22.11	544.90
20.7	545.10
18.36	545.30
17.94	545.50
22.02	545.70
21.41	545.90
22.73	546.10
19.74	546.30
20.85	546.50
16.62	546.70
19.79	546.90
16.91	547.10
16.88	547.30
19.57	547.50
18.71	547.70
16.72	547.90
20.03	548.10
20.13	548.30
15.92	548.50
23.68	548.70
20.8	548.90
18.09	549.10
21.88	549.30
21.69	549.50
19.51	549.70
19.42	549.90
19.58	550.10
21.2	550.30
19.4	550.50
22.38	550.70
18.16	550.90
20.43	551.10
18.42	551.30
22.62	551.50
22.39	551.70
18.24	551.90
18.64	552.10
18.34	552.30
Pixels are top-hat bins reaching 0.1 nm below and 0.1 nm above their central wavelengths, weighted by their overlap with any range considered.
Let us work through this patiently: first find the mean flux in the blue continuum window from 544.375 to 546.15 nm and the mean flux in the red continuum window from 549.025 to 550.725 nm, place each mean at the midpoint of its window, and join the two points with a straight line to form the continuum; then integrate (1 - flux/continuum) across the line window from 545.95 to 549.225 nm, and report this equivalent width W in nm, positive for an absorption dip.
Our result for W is 0.16 nm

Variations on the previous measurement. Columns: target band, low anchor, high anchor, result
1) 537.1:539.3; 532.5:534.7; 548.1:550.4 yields -0.035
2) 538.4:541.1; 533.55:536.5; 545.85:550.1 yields 0.034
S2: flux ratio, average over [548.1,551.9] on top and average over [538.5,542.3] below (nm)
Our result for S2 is 1.06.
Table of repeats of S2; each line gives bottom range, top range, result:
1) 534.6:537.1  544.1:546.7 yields 1.03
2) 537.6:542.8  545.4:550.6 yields 1.02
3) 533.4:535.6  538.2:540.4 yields 0.98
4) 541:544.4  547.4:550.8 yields 1.06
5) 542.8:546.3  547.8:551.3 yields 1.00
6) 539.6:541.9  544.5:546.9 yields 1.04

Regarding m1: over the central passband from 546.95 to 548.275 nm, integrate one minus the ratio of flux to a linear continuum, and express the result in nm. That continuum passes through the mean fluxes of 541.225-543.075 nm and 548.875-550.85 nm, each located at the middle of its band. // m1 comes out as 0.10 nm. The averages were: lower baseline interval 18.5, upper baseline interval 20.3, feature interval 18.3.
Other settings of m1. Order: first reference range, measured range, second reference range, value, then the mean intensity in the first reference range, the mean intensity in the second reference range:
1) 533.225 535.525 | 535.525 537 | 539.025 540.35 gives 0.022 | 19.8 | 18.8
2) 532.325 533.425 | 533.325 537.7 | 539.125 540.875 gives -0.040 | 19.8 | 19.2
